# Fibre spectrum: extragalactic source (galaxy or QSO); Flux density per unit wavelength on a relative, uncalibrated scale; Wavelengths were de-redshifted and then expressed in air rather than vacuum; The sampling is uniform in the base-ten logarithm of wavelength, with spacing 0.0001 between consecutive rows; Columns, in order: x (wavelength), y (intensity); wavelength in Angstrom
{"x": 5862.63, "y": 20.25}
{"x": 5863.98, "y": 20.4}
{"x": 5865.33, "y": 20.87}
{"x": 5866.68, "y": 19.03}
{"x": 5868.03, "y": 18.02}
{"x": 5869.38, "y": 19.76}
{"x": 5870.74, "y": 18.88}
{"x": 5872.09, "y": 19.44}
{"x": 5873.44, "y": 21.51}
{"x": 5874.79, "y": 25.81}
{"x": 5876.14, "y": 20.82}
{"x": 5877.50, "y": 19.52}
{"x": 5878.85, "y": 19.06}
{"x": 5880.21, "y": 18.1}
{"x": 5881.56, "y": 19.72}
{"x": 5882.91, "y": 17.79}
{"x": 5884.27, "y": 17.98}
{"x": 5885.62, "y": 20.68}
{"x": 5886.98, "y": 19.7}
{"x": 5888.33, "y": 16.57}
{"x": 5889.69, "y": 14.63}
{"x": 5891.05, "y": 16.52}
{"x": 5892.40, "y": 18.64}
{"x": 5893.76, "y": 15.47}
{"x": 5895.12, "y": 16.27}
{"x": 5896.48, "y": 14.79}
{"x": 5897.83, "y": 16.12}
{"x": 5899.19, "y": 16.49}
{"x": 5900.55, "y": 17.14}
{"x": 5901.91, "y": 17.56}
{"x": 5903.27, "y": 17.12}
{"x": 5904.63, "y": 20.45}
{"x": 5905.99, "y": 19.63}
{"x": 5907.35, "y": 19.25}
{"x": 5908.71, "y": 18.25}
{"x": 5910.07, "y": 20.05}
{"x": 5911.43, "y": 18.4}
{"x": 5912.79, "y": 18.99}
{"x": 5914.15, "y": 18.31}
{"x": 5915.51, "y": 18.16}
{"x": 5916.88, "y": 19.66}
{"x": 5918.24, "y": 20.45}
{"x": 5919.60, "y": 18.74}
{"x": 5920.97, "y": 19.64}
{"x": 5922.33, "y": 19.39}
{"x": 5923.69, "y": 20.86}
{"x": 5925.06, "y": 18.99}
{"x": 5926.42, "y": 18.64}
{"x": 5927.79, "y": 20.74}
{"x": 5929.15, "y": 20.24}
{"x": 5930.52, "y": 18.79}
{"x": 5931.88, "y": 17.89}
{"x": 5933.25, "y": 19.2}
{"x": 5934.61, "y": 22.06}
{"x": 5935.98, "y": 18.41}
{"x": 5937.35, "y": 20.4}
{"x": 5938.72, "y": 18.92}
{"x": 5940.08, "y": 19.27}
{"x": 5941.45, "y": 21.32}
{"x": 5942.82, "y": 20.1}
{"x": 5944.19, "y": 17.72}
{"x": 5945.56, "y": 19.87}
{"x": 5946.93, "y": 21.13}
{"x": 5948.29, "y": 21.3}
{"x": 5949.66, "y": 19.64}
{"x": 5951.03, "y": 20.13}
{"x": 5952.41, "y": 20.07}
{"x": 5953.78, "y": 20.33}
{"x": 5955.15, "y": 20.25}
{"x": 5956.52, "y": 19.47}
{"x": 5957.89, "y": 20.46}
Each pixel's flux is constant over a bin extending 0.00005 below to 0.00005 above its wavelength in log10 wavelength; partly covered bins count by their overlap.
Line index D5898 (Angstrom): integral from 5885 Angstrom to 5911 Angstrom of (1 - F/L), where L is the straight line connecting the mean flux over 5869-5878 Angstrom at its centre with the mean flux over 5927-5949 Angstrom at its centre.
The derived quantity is 3.6 Angstrom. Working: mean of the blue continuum 20.9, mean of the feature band 17.6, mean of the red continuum 19.8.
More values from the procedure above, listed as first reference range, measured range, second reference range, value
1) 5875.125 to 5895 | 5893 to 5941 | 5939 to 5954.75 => 1.2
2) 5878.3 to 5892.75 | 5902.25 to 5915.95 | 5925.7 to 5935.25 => 0.1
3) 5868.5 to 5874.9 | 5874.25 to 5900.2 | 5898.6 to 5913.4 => 2.1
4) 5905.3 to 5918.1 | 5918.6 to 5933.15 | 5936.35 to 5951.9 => 0.0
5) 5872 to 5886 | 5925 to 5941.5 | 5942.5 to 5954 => 0.4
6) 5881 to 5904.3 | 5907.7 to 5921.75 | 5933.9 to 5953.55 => -0.5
